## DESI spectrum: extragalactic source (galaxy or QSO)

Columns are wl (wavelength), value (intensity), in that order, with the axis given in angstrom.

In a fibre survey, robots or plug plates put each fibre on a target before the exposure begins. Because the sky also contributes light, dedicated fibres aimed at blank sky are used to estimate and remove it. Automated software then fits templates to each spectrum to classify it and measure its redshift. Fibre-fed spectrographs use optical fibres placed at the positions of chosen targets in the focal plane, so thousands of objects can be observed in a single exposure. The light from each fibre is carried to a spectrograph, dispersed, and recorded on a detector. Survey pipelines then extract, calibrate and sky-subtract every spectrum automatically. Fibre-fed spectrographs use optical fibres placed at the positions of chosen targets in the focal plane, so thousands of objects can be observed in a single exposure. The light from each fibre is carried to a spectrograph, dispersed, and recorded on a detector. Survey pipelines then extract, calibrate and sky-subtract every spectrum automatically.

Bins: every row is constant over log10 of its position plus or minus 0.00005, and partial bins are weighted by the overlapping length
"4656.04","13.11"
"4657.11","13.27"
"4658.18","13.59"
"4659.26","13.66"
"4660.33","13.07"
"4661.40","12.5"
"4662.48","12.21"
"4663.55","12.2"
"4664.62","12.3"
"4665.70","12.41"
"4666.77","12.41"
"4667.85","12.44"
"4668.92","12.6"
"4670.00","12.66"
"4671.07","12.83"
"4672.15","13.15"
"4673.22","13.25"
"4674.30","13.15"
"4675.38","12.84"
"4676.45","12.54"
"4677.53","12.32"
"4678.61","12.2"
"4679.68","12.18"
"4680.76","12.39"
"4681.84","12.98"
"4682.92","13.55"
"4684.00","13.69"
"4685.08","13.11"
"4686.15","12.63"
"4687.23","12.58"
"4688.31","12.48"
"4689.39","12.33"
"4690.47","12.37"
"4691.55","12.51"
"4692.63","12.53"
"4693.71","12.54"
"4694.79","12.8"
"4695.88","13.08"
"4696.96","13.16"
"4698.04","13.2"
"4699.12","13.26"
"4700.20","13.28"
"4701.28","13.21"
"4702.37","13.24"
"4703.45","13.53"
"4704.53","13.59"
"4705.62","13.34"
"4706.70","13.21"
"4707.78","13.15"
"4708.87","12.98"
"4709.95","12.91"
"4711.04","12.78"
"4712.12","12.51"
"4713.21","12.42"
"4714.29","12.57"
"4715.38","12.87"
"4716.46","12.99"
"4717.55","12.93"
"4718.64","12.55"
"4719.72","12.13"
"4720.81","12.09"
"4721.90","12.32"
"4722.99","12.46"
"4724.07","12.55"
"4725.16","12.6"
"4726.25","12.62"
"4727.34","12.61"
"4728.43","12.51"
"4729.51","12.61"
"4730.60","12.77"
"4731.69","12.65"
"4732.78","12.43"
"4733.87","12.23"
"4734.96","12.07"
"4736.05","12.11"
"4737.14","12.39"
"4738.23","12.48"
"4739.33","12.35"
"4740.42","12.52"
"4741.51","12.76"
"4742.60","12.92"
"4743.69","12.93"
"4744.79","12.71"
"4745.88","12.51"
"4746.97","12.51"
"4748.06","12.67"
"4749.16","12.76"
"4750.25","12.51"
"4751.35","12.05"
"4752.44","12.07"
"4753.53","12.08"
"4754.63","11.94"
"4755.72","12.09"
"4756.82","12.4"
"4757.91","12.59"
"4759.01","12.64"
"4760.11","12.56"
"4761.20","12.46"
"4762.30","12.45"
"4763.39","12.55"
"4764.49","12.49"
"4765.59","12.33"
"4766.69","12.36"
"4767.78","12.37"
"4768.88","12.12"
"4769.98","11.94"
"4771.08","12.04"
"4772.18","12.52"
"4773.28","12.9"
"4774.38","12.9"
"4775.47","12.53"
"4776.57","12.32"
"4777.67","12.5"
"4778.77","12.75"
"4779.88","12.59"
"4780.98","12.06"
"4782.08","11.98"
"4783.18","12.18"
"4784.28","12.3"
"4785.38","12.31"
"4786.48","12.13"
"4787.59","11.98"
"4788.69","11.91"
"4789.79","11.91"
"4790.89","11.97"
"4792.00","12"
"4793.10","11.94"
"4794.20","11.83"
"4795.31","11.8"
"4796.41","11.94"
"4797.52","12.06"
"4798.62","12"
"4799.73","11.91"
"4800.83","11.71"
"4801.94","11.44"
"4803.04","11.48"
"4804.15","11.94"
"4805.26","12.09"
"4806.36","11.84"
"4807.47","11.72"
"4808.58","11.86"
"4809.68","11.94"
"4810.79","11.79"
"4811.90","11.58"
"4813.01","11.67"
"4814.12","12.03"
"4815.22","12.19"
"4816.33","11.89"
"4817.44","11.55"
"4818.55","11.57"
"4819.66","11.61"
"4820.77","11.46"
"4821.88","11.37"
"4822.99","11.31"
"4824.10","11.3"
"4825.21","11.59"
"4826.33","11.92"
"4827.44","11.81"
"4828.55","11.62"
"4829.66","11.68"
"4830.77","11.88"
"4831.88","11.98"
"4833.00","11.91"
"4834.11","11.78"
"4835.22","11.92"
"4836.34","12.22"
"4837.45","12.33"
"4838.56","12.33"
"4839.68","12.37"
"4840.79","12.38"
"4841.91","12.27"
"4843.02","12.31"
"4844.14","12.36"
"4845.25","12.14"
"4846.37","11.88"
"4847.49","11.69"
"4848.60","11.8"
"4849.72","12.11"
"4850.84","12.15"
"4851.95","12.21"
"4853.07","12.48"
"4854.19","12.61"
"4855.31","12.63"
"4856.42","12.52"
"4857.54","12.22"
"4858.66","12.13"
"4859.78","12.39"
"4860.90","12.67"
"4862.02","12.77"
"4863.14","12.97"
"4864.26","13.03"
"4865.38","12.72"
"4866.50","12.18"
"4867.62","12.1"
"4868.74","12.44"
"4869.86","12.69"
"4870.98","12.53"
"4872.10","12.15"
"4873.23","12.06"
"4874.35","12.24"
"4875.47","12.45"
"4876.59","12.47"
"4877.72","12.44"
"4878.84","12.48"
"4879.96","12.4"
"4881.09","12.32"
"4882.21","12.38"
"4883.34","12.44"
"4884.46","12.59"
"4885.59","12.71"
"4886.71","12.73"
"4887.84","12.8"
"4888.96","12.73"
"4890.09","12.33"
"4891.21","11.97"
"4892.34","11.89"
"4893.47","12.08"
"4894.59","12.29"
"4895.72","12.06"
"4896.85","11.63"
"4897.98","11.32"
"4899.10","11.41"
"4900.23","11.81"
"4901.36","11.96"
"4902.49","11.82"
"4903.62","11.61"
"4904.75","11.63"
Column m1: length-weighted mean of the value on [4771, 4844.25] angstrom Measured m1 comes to 12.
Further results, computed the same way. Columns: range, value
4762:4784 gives 12.4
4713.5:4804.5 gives 12.3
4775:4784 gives 12.4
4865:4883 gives 12.4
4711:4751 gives 12.5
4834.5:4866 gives 12.3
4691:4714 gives 13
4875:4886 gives 12.5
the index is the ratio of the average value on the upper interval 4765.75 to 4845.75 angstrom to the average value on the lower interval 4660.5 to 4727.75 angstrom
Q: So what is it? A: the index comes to 0.94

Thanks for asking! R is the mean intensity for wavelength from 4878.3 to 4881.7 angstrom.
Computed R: 12.4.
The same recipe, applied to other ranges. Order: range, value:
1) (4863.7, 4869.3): 12.5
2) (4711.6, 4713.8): 12.5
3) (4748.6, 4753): 12.3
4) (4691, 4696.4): 12.7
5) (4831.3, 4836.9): 12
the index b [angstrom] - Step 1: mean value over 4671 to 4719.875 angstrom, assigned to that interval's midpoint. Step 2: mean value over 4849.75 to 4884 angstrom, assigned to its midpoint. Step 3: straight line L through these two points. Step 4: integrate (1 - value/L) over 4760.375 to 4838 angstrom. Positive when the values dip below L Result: 3.7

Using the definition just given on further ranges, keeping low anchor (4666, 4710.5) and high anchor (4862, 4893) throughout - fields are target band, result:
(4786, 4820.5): 2.13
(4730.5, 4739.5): 0.29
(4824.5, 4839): 0.75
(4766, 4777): 0.26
